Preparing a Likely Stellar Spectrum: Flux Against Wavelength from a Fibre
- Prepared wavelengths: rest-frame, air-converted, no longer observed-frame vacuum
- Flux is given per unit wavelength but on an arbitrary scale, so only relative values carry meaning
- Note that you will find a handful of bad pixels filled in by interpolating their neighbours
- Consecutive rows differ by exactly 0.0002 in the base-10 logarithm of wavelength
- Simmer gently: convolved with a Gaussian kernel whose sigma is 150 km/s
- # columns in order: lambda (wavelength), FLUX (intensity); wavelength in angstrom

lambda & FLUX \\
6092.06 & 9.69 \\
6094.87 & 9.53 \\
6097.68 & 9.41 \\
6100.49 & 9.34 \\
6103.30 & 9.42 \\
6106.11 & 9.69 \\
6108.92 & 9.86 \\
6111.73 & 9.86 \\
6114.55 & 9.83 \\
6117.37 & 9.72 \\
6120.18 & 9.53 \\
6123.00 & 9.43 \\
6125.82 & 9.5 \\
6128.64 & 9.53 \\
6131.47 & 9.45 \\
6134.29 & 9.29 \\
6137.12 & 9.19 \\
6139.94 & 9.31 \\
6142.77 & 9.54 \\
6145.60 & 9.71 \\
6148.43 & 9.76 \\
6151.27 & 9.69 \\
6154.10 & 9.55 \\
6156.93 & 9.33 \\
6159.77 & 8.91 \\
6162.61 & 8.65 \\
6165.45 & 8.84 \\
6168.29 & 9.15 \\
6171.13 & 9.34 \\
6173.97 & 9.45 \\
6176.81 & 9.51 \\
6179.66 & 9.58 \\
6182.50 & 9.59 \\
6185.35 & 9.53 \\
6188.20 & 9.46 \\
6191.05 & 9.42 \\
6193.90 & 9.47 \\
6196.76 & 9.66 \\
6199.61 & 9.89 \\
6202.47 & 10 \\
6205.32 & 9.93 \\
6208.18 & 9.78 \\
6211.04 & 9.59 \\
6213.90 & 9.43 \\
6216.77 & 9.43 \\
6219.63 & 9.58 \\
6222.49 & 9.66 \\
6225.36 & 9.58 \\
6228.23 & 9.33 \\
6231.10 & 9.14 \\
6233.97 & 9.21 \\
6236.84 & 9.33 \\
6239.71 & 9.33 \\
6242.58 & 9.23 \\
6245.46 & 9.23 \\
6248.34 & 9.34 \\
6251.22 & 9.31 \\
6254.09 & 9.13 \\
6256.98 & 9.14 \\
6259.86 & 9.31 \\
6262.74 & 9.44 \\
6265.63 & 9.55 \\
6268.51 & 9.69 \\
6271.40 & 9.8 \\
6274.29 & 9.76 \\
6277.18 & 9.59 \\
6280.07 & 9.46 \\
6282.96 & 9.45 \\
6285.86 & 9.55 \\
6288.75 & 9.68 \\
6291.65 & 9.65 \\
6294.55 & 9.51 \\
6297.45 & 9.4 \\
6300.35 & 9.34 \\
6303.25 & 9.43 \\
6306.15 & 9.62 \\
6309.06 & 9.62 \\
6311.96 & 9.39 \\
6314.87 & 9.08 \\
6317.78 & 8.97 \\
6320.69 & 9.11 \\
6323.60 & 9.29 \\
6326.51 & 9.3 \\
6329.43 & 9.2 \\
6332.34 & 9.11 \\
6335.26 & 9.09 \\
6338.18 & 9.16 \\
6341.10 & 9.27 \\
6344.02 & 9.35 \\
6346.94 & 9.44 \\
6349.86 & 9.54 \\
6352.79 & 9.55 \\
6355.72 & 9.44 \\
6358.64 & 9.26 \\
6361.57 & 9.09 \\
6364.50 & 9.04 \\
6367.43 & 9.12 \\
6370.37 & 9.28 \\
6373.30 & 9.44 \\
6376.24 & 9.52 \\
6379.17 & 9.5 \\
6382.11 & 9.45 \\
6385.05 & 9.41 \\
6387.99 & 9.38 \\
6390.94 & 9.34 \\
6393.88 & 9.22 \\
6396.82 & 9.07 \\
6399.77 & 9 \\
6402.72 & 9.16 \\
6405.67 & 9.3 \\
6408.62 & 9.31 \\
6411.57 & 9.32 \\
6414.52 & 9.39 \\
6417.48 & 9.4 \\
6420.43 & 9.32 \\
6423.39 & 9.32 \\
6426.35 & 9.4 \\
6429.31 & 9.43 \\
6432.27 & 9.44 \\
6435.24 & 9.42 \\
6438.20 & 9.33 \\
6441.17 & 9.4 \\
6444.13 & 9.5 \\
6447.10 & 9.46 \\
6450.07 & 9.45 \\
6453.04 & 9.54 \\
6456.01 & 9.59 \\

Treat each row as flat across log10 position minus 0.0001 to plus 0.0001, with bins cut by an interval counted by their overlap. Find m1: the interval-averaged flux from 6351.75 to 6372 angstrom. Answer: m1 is 9.25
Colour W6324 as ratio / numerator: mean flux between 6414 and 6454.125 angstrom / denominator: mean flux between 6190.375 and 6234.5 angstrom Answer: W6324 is 1.0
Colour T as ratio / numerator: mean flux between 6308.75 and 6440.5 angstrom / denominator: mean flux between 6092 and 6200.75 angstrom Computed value 0.98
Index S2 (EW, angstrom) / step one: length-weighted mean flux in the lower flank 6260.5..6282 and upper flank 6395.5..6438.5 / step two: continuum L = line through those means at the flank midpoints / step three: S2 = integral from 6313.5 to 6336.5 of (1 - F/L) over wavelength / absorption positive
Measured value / 0.8 angstrom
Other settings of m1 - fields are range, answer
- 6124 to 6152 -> 9.49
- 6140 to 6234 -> 9.48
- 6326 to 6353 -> 9.29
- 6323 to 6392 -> 9.32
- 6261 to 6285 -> 9.59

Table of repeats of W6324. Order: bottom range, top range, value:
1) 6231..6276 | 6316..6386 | 0.99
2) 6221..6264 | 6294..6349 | 1.00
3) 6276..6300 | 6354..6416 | 0.98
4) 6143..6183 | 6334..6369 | 0.99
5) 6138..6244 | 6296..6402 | 0.98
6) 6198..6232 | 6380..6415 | 0.96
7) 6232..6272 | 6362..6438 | 1.00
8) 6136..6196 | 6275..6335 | 1.00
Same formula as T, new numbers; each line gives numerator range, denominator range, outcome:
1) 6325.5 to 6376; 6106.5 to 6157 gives 0.97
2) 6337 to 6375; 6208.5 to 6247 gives 0.99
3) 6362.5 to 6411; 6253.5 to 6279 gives 0.98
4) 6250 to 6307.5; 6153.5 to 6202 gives 1.01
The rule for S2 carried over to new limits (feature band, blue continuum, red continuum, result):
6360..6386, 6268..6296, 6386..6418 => 0.1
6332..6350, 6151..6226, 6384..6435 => 0.2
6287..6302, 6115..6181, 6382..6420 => -0.3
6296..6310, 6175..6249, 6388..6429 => -0.1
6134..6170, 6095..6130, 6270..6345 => 0.9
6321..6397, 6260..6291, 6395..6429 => 0.8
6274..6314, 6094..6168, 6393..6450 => -0.6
